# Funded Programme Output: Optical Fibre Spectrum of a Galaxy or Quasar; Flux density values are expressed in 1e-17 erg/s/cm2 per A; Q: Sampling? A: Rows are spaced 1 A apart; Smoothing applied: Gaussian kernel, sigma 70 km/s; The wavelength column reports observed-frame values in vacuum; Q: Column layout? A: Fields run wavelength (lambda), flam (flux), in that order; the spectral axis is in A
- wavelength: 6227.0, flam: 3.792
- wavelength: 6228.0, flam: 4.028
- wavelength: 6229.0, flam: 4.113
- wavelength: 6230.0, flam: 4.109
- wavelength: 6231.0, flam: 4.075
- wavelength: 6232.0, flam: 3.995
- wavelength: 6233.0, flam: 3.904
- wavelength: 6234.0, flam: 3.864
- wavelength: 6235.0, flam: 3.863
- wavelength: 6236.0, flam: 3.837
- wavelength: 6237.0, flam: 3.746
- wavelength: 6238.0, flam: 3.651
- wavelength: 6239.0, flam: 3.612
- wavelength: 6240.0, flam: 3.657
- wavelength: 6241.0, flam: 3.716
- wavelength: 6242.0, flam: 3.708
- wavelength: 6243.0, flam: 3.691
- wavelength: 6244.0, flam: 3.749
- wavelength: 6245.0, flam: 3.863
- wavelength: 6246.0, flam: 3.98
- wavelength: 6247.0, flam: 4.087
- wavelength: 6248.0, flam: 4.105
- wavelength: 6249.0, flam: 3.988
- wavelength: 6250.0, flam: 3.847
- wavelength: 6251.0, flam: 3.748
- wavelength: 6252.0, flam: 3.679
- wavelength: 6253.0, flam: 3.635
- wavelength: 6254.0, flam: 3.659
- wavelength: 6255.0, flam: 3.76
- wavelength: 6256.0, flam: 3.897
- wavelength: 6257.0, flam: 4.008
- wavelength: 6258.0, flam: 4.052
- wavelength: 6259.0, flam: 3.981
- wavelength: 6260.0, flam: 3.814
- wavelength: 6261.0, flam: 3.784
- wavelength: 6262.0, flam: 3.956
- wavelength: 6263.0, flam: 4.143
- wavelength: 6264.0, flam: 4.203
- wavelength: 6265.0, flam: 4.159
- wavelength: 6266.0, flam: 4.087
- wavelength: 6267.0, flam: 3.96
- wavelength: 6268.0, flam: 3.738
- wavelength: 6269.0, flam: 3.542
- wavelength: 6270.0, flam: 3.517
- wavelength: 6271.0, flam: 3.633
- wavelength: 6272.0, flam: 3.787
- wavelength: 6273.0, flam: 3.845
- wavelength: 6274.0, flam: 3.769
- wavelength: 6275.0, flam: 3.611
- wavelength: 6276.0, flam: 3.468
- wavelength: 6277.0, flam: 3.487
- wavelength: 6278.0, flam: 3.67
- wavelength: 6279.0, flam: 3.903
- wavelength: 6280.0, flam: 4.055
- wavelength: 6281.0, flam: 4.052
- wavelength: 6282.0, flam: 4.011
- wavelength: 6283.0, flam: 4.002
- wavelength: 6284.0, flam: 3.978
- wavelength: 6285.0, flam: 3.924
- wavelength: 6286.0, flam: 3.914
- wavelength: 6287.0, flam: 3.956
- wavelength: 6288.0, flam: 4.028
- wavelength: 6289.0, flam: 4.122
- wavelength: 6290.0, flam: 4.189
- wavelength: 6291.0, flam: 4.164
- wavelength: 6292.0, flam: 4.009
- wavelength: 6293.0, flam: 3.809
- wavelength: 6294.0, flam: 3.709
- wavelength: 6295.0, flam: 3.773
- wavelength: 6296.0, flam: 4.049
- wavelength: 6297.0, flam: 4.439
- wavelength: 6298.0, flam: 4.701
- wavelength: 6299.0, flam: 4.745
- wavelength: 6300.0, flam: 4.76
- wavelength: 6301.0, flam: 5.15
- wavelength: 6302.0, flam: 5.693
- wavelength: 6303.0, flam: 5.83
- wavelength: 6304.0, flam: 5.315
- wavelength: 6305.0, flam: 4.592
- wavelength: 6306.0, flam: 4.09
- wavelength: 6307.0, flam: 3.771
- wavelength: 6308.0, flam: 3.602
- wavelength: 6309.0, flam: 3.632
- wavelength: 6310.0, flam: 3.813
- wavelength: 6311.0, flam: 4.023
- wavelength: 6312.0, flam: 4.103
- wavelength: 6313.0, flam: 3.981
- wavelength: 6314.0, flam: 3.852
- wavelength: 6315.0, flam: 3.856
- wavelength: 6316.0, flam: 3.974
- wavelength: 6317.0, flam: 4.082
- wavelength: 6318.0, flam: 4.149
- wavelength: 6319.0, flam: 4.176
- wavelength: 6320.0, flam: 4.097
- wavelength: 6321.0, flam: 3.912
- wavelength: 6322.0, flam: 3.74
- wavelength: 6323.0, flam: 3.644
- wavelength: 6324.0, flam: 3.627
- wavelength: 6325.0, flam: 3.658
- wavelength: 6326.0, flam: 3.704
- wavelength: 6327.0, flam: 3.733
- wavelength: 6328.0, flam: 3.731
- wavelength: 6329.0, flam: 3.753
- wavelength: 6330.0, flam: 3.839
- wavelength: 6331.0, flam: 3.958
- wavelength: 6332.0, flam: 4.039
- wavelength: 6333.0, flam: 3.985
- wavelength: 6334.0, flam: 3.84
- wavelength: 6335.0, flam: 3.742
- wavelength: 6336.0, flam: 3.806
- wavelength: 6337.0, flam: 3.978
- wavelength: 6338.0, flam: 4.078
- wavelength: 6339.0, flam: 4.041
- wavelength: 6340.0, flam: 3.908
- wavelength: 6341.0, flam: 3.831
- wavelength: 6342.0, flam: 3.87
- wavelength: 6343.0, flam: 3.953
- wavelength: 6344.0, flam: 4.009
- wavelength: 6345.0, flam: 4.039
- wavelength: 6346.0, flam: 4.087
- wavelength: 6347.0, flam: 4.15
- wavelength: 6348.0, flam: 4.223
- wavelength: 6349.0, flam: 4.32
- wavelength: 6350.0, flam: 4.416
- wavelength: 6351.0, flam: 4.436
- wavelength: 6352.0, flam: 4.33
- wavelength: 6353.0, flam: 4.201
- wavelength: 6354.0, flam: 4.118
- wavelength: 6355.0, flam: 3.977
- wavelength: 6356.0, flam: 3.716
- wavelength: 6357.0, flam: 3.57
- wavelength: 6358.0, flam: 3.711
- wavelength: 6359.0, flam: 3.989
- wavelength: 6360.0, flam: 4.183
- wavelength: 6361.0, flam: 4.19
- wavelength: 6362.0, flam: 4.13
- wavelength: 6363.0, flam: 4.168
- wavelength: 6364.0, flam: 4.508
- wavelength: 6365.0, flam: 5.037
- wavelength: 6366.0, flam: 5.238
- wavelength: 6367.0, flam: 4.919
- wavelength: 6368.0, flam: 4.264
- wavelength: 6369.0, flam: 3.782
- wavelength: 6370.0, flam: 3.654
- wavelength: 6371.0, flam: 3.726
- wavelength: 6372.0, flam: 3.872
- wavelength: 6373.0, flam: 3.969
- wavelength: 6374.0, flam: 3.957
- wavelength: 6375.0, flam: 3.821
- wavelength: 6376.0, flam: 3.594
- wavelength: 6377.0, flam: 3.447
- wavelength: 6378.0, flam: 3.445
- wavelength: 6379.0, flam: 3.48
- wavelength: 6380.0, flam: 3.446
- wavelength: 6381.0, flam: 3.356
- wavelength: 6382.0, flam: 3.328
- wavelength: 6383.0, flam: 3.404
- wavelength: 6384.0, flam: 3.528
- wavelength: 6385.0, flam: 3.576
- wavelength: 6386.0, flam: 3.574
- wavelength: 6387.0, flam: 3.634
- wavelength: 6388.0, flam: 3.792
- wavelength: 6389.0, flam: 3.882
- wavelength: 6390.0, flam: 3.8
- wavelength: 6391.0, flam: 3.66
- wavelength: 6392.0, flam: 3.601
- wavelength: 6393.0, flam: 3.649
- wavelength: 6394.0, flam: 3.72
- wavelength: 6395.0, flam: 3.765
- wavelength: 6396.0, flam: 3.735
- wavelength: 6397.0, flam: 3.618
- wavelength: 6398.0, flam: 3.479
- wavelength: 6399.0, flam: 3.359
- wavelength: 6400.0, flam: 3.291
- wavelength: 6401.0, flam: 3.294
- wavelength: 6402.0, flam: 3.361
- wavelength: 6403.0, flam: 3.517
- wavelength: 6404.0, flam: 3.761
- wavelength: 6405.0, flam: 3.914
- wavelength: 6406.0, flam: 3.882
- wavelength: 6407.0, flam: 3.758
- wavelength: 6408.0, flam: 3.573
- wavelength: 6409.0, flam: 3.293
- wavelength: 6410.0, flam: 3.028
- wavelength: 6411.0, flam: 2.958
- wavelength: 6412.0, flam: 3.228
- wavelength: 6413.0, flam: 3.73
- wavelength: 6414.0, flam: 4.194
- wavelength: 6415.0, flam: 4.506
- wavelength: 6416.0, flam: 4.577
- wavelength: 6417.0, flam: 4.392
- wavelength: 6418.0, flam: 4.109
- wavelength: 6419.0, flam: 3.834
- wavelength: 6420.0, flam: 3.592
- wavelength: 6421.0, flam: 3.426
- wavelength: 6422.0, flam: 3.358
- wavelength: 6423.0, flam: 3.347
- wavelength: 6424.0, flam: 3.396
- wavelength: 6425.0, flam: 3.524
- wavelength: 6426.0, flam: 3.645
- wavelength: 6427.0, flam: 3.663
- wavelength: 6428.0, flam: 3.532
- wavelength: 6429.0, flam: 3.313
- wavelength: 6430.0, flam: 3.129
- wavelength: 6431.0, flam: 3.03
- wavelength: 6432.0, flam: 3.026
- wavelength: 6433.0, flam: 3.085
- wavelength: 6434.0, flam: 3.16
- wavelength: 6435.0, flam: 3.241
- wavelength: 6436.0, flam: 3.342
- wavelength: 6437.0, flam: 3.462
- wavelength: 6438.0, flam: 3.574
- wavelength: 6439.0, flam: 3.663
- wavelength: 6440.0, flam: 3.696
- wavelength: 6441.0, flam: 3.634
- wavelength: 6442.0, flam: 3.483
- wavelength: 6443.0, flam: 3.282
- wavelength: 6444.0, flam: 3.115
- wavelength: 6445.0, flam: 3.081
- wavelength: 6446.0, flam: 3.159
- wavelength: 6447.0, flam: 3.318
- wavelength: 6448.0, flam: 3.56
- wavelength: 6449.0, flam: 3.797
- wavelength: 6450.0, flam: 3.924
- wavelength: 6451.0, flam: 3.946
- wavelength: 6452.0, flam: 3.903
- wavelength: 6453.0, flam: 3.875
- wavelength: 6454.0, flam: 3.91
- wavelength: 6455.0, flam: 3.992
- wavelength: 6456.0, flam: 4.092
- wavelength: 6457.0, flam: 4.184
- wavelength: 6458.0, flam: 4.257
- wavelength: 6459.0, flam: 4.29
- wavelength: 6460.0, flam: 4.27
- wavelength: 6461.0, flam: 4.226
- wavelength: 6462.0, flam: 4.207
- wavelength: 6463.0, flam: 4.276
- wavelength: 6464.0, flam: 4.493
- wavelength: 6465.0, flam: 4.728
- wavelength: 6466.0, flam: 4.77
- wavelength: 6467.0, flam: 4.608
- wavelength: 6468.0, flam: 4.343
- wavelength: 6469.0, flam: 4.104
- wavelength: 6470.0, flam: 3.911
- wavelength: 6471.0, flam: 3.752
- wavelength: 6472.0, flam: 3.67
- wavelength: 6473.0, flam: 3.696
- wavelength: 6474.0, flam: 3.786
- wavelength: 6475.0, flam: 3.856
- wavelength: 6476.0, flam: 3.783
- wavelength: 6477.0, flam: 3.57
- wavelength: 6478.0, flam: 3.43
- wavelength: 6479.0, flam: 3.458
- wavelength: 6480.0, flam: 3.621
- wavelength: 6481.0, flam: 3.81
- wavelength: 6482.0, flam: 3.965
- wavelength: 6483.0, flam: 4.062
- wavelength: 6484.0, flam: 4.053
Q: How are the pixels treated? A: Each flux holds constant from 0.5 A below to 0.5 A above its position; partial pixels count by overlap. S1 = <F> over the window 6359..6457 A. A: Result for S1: 3.68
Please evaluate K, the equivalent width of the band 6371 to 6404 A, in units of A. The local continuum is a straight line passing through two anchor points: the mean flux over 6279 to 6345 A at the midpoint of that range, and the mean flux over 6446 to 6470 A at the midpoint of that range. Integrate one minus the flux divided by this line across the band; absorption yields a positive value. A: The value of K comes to 4.0 A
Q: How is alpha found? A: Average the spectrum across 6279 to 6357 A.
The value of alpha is 4.08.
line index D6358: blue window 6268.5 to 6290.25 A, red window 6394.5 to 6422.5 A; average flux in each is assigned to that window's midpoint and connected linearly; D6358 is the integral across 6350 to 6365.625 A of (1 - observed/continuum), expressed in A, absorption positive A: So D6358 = -1.8 A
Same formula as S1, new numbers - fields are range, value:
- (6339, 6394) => 3.93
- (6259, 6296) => 3.89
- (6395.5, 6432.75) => 3.57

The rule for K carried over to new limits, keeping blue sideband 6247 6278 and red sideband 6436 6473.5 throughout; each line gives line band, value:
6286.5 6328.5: -3.3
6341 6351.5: -0.8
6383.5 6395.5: 0.6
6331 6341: -0.2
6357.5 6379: -1.1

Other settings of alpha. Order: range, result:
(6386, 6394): 3.71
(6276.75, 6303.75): 4.24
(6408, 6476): 3.74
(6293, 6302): 4.45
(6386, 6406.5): 3.63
